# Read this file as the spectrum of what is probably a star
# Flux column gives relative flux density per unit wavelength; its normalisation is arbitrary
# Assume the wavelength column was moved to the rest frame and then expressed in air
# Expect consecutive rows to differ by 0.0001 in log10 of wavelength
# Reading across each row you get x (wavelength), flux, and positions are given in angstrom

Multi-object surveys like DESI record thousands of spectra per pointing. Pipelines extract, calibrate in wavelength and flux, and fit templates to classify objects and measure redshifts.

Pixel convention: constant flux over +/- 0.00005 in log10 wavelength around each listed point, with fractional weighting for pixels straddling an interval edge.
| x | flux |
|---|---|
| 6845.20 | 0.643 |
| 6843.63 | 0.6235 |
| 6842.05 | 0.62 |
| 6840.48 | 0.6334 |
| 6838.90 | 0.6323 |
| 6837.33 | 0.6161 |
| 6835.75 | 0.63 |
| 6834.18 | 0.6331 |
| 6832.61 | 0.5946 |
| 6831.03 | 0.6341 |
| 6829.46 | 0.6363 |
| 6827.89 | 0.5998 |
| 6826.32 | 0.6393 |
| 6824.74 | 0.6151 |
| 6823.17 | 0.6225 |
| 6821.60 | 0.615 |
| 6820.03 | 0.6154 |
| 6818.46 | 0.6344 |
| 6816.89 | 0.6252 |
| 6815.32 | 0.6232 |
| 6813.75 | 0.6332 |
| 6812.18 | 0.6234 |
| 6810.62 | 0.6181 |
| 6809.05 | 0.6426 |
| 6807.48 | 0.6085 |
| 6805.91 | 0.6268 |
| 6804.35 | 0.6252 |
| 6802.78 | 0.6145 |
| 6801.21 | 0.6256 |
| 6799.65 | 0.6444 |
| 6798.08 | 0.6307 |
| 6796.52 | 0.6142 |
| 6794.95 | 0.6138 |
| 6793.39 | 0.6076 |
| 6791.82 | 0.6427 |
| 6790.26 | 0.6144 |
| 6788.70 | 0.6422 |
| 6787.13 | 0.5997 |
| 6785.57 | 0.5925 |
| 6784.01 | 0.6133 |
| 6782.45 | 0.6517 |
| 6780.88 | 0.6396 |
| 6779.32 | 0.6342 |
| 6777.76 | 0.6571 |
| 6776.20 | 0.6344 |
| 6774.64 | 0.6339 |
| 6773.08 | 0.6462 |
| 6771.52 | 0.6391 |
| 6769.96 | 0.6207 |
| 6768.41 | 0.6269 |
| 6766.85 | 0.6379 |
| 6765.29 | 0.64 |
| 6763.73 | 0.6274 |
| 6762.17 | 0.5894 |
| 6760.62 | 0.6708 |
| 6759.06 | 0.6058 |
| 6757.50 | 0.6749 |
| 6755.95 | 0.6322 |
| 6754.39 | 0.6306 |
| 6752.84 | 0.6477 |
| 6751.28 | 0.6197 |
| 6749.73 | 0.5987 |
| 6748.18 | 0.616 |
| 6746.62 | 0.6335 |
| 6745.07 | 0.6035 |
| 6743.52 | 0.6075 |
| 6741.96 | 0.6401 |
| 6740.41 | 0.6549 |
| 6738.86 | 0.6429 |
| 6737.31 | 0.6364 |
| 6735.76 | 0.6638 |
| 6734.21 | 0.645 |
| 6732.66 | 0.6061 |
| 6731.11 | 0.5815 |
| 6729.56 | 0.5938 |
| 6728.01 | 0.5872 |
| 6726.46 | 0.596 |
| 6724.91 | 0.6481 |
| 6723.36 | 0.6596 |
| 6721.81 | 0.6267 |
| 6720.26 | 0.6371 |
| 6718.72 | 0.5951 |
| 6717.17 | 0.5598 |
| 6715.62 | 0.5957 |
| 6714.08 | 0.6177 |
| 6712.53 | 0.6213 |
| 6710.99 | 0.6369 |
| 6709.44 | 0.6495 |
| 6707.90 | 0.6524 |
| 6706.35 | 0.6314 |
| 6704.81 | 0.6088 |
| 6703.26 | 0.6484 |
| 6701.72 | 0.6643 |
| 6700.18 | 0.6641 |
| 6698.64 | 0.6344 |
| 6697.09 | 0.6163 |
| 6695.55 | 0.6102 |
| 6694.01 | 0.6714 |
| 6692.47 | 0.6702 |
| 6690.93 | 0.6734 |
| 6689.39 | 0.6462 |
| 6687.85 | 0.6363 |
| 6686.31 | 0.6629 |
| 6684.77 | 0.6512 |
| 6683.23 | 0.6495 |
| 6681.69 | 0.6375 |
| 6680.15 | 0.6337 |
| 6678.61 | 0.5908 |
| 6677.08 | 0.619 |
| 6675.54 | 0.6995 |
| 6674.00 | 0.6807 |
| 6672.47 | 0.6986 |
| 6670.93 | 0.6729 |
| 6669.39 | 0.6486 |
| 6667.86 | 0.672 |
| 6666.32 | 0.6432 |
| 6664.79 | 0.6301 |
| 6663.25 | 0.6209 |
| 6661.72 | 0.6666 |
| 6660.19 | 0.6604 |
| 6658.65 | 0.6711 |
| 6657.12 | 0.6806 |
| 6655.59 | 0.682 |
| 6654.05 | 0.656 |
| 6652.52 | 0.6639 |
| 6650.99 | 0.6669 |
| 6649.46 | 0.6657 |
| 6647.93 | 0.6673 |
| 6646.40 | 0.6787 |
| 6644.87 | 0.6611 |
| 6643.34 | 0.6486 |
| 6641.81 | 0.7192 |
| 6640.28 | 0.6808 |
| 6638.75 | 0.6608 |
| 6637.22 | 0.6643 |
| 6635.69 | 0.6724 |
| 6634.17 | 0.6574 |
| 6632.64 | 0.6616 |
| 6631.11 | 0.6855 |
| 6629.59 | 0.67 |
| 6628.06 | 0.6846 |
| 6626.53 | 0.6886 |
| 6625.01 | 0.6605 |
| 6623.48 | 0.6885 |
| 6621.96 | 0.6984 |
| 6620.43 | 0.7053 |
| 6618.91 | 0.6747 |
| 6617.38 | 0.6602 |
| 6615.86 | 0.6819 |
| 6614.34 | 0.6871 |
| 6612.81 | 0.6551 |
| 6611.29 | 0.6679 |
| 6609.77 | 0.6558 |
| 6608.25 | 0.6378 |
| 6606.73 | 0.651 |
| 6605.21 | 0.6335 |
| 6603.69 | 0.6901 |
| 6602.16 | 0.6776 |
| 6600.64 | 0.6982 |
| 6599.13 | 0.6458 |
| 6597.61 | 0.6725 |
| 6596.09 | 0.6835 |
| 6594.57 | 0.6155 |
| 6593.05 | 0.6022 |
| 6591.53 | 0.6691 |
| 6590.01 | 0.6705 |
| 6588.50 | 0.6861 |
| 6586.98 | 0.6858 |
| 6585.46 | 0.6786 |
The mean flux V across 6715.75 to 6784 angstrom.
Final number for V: 0.627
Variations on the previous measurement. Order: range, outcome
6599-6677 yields 0.669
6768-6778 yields 0.637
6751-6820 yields 0.629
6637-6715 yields 0.654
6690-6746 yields 0.629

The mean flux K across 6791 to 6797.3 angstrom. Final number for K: 0.62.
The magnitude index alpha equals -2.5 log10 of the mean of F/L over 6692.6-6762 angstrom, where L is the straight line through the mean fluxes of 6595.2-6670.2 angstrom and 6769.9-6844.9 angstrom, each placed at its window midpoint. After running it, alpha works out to 0.03 mag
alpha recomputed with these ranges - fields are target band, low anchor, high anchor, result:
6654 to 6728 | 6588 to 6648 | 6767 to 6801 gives 0.01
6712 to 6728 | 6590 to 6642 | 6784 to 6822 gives 0.05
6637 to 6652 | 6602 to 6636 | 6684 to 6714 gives -0.01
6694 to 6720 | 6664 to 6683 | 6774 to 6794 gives 0.03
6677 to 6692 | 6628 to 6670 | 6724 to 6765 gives 0.01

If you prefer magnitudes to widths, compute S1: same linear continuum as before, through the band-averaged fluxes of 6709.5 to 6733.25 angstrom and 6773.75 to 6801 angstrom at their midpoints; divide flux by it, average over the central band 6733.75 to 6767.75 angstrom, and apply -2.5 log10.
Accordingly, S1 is -0.02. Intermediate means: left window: 0.612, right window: 0.627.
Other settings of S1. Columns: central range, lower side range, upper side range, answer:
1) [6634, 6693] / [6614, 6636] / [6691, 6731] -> -0.008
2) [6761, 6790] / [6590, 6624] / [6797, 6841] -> 0.006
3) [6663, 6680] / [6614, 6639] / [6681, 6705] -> 0.007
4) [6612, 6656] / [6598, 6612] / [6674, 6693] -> -0.027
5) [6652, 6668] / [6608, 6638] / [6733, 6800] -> 0.007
